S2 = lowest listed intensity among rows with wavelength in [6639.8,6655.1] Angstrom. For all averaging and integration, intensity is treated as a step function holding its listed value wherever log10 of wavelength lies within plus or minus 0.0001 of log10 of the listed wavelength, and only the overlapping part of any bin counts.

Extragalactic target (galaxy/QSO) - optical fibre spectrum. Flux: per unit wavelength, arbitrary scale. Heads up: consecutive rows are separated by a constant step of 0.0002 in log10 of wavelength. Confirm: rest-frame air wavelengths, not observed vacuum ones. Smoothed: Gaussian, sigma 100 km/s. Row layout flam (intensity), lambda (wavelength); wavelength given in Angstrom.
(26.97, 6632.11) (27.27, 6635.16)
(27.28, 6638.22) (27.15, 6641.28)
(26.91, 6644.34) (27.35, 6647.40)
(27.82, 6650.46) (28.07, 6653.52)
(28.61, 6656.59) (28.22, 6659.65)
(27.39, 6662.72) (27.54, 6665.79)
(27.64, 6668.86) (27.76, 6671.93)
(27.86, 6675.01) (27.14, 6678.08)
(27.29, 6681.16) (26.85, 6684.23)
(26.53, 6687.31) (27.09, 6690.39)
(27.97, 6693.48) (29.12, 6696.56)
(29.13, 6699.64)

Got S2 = 26.91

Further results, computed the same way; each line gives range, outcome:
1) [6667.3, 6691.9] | 26.53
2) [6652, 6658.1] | 28.07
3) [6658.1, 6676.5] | 27.39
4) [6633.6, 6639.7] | 27.27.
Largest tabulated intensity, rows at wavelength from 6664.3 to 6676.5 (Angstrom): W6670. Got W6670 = 27.86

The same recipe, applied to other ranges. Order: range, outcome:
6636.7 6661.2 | 28.61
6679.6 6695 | 27.97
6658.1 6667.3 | 28.22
